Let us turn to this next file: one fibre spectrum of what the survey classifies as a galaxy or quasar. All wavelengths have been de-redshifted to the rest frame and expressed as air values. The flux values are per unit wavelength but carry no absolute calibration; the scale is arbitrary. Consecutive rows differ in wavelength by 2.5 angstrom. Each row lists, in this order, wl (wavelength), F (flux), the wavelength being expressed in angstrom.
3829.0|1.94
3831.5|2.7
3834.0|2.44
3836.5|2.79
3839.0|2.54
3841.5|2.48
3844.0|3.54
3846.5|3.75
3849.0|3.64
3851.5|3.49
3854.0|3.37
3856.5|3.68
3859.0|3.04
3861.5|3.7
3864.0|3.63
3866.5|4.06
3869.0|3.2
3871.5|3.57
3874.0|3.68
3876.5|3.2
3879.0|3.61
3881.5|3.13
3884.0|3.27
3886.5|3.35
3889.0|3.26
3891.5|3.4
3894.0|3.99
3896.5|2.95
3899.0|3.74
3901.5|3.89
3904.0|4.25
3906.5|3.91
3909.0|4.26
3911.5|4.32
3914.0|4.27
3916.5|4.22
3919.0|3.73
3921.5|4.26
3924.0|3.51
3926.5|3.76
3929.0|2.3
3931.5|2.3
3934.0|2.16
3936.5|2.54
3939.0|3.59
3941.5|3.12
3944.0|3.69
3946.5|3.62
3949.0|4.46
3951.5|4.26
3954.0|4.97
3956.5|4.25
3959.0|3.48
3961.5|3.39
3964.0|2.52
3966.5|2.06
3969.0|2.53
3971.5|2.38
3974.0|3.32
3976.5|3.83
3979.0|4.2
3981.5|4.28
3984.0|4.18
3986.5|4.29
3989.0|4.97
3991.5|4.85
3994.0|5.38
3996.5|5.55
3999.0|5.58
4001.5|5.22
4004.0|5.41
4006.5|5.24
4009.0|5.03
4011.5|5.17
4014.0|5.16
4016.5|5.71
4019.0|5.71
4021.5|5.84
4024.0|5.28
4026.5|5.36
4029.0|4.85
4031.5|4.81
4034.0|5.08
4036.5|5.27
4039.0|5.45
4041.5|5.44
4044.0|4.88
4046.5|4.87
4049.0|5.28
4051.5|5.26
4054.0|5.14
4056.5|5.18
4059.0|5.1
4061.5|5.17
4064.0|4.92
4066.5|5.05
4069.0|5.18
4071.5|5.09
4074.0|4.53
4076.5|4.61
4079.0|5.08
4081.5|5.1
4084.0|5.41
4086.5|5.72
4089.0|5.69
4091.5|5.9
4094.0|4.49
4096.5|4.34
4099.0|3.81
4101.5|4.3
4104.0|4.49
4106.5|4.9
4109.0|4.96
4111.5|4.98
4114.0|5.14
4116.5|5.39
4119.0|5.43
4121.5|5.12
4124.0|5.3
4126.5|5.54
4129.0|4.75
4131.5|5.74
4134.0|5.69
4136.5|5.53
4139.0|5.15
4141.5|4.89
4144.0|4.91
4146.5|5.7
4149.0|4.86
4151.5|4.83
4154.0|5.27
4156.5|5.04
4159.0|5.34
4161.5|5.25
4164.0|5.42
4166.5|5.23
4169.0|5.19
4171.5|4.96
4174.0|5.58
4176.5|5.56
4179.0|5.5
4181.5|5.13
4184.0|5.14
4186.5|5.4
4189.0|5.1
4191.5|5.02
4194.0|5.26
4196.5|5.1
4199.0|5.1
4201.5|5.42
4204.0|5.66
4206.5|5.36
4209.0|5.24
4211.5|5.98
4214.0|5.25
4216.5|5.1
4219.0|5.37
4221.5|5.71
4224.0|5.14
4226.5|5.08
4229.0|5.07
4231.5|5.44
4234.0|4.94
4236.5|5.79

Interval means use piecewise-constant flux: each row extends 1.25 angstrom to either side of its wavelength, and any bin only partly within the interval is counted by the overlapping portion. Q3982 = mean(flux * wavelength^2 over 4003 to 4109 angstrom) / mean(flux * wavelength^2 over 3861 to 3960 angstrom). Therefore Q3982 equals 1.51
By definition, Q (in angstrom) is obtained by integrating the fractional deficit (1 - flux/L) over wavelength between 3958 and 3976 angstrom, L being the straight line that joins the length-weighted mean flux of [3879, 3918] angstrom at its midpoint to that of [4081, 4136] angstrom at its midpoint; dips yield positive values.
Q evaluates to 5.77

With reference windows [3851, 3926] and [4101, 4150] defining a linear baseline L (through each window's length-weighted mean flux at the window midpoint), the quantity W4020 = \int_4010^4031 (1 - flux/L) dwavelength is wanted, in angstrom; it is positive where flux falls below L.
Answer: -4.0 angstrom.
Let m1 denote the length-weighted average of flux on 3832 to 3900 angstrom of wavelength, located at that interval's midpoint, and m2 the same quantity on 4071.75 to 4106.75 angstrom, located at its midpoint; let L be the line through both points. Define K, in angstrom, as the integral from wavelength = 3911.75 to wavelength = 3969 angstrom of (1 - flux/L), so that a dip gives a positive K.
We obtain 5.6 angstrom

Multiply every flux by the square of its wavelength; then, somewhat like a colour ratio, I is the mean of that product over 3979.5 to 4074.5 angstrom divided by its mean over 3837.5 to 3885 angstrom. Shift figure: 1.64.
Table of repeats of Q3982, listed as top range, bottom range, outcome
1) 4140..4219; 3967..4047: 1.18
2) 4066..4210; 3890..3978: 1.62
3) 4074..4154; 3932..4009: 1.37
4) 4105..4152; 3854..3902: 1.69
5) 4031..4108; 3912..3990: 1.49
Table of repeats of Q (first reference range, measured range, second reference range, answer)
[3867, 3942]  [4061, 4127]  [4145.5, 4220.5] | -4.3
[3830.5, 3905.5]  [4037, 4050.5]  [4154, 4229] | -2.4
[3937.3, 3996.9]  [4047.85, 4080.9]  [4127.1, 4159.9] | -3.2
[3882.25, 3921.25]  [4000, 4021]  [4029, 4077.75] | -2.9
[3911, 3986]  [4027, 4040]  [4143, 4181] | -2.8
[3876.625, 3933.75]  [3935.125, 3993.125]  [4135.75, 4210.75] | 3.8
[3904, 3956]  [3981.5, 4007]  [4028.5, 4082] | -3.6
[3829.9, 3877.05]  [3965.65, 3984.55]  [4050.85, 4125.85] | 3.8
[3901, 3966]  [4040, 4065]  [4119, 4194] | -3.5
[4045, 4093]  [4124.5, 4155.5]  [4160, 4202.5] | -0.1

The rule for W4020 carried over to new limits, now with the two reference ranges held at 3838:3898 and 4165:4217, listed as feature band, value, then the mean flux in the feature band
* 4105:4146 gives -2.5 angstrom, 5.22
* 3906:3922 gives -2.1 angstrom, 4.14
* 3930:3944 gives 3.6 angstrom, 2.82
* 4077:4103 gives -1.5 angstrom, 4.97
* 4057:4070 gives -1.5 angstrom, 5.09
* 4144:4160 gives -0.2 angstrom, 5.15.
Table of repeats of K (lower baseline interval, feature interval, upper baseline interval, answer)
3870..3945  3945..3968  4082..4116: 1.25 angstrom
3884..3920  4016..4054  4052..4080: -3.82 angstrom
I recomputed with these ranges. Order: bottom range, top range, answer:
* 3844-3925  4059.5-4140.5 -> 1.54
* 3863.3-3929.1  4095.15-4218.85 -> 1.60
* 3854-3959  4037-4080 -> 1.52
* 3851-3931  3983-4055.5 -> 1.53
